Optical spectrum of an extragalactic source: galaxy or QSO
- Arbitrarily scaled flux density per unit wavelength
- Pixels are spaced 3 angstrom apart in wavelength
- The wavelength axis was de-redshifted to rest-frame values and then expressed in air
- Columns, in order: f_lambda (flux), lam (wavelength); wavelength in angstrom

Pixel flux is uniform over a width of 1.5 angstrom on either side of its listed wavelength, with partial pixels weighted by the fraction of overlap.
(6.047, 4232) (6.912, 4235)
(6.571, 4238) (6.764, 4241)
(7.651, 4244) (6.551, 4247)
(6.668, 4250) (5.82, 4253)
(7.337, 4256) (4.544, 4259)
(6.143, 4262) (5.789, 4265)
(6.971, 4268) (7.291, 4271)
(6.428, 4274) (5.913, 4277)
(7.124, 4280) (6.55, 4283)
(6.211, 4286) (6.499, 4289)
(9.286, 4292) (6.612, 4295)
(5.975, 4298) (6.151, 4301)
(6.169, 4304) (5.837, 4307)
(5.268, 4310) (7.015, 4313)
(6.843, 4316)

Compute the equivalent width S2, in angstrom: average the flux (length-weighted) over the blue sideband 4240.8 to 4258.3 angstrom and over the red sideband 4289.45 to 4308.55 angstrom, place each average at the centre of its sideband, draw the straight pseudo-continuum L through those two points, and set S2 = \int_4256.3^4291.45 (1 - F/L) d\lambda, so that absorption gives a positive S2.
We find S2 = 1.31 angstrom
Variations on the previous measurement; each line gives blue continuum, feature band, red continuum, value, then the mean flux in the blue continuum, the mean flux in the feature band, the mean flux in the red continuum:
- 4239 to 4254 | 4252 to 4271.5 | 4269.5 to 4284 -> 1.34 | 6.72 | 6.23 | 6.67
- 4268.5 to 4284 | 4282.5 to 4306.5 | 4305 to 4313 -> -1.62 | 6.68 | 6.65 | 5.87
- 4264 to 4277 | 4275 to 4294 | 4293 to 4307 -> -1.40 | 6.57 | 6.91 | 6.29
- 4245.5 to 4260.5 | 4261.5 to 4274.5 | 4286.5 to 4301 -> -0.20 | 6.18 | 6.56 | 6.93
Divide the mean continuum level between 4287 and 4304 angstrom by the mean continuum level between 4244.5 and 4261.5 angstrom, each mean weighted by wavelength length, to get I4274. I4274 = 1.09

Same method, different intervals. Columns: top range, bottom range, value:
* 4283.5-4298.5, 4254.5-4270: 1.12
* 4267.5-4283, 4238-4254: 1.00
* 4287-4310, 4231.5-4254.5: 0.98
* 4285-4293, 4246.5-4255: 1.14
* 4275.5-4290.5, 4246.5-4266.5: 1.06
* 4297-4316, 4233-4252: 0.90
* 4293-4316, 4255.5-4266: 1.07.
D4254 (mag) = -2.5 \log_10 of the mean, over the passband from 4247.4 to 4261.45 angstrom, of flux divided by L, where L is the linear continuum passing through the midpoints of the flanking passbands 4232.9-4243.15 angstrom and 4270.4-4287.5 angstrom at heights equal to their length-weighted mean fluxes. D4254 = 0.09 mag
